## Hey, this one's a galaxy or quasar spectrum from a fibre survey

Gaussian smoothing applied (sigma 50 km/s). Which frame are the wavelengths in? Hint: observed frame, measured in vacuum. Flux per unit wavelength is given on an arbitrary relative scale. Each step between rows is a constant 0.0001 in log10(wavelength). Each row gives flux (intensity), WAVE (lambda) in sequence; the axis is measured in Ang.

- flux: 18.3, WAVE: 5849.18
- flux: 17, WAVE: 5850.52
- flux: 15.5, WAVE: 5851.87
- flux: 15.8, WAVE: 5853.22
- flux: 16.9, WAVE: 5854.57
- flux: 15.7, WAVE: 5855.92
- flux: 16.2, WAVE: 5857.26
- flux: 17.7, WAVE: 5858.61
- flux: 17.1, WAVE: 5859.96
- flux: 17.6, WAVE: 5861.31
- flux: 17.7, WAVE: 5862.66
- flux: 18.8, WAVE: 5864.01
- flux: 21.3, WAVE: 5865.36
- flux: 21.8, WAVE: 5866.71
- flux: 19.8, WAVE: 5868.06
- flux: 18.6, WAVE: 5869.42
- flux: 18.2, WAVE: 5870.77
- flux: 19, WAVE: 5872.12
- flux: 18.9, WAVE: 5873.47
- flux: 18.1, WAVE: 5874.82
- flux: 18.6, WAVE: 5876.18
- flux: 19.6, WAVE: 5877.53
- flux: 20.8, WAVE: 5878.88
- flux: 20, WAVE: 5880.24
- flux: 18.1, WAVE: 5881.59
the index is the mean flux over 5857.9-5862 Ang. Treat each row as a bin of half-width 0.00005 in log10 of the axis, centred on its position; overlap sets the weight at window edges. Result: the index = 17.4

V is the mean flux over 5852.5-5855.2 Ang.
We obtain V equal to 16.3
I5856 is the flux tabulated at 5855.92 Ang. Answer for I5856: 15.7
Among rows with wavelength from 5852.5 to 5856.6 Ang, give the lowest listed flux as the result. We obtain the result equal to 15.7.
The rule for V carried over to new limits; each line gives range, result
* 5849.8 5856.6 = 16.2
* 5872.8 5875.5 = 18.5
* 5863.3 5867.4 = 20.6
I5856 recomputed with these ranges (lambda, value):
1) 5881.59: 18.1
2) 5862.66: 17.7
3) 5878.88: 20.8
